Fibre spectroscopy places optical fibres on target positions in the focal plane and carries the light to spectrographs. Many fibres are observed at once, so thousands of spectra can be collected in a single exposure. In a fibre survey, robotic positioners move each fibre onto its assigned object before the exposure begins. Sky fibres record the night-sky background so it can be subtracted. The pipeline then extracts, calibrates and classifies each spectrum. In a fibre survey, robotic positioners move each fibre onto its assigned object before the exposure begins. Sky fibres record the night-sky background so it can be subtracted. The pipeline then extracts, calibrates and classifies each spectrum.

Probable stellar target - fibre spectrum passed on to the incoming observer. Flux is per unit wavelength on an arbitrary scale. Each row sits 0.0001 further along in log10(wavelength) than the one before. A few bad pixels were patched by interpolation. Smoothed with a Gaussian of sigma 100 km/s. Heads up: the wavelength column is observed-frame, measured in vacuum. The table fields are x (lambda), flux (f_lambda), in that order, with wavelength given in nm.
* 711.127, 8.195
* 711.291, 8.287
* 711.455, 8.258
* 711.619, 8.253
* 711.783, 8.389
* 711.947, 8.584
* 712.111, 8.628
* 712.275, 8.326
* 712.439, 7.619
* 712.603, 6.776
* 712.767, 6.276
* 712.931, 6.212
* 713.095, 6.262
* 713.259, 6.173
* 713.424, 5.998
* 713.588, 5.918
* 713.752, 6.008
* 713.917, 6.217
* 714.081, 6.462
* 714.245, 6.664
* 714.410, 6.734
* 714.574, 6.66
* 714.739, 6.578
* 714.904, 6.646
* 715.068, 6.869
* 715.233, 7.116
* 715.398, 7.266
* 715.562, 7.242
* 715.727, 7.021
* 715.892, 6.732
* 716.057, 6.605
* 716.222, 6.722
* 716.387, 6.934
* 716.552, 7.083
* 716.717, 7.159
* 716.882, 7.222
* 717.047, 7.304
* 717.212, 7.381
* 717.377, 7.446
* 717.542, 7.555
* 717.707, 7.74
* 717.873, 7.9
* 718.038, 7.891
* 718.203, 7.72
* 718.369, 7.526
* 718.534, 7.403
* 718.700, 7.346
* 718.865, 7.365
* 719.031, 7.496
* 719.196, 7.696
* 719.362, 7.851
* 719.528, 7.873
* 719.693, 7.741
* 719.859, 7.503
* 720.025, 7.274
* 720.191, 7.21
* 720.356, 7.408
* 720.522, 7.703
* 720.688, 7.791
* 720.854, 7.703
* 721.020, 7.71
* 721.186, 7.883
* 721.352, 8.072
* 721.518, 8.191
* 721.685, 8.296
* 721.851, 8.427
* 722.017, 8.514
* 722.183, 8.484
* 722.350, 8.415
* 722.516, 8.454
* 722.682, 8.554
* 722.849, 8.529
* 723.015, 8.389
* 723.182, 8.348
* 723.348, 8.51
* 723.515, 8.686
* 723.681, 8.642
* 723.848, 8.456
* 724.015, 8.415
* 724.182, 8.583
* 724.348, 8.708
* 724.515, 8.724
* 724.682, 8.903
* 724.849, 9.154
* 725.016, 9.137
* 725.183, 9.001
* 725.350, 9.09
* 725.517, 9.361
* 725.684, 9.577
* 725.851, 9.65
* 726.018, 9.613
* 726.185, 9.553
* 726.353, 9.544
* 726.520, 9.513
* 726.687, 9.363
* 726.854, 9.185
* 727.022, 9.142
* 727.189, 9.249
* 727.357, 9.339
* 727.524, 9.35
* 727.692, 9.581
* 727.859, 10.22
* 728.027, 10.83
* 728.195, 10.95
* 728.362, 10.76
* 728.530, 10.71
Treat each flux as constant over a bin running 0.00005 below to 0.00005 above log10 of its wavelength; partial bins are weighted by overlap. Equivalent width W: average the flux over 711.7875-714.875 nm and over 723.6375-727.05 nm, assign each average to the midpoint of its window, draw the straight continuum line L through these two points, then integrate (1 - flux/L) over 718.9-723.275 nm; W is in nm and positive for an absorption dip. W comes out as 0.173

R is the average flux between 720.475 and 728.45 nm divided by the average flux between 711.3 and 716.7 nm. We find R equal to 1.3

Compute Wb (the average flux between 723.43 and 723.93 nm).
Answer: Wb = 8.59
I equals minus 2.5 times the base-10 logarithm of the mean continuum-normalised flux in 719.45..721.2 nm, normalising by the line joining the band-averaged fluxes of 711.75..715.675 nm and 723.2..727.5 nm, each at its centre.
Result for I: 0.07 mag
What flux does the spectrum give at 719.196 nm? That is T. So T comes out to 7.696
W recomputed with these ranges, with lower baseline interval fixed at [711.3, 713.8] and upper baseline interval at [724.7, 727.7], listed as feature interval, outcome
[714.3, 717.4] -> 0.306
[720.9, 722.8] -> 0.088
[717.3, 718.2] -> 0.036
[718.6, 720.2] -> 0.142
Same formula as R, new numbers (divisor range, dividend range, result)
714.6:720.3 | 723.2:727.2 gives 1.24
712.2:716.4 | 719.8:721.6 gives 1.15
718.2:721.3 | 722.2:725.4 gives 1.14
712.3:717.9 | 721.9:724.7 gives 1.25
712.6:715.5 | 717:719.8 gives 1.17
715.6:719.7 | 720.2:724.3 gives 1.12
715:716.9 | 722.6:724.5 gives 1.22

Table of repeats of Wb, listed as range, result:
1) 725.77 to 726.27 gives 9.6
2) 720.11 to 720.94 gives 7.57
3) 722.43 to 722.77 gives 8.51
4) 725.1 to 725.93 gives 9.34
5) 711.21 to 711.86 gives 8.29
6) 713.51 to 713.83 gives 5.97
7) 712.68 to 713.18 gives 6.26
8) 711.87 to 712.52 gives 8.29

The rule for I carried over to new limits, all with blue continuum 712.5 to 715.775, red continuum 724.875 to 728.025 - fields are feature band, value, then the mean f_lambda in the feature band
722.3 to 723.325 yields 0.02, 8.46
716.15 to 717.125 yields 0.01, 7.07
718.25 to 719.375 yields 0.02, 7.51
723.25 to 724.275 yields 0.03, 8.55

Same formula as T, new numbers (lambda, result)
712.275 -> 8.326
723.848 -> 8.456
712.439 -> 7.619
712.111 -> 8.628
